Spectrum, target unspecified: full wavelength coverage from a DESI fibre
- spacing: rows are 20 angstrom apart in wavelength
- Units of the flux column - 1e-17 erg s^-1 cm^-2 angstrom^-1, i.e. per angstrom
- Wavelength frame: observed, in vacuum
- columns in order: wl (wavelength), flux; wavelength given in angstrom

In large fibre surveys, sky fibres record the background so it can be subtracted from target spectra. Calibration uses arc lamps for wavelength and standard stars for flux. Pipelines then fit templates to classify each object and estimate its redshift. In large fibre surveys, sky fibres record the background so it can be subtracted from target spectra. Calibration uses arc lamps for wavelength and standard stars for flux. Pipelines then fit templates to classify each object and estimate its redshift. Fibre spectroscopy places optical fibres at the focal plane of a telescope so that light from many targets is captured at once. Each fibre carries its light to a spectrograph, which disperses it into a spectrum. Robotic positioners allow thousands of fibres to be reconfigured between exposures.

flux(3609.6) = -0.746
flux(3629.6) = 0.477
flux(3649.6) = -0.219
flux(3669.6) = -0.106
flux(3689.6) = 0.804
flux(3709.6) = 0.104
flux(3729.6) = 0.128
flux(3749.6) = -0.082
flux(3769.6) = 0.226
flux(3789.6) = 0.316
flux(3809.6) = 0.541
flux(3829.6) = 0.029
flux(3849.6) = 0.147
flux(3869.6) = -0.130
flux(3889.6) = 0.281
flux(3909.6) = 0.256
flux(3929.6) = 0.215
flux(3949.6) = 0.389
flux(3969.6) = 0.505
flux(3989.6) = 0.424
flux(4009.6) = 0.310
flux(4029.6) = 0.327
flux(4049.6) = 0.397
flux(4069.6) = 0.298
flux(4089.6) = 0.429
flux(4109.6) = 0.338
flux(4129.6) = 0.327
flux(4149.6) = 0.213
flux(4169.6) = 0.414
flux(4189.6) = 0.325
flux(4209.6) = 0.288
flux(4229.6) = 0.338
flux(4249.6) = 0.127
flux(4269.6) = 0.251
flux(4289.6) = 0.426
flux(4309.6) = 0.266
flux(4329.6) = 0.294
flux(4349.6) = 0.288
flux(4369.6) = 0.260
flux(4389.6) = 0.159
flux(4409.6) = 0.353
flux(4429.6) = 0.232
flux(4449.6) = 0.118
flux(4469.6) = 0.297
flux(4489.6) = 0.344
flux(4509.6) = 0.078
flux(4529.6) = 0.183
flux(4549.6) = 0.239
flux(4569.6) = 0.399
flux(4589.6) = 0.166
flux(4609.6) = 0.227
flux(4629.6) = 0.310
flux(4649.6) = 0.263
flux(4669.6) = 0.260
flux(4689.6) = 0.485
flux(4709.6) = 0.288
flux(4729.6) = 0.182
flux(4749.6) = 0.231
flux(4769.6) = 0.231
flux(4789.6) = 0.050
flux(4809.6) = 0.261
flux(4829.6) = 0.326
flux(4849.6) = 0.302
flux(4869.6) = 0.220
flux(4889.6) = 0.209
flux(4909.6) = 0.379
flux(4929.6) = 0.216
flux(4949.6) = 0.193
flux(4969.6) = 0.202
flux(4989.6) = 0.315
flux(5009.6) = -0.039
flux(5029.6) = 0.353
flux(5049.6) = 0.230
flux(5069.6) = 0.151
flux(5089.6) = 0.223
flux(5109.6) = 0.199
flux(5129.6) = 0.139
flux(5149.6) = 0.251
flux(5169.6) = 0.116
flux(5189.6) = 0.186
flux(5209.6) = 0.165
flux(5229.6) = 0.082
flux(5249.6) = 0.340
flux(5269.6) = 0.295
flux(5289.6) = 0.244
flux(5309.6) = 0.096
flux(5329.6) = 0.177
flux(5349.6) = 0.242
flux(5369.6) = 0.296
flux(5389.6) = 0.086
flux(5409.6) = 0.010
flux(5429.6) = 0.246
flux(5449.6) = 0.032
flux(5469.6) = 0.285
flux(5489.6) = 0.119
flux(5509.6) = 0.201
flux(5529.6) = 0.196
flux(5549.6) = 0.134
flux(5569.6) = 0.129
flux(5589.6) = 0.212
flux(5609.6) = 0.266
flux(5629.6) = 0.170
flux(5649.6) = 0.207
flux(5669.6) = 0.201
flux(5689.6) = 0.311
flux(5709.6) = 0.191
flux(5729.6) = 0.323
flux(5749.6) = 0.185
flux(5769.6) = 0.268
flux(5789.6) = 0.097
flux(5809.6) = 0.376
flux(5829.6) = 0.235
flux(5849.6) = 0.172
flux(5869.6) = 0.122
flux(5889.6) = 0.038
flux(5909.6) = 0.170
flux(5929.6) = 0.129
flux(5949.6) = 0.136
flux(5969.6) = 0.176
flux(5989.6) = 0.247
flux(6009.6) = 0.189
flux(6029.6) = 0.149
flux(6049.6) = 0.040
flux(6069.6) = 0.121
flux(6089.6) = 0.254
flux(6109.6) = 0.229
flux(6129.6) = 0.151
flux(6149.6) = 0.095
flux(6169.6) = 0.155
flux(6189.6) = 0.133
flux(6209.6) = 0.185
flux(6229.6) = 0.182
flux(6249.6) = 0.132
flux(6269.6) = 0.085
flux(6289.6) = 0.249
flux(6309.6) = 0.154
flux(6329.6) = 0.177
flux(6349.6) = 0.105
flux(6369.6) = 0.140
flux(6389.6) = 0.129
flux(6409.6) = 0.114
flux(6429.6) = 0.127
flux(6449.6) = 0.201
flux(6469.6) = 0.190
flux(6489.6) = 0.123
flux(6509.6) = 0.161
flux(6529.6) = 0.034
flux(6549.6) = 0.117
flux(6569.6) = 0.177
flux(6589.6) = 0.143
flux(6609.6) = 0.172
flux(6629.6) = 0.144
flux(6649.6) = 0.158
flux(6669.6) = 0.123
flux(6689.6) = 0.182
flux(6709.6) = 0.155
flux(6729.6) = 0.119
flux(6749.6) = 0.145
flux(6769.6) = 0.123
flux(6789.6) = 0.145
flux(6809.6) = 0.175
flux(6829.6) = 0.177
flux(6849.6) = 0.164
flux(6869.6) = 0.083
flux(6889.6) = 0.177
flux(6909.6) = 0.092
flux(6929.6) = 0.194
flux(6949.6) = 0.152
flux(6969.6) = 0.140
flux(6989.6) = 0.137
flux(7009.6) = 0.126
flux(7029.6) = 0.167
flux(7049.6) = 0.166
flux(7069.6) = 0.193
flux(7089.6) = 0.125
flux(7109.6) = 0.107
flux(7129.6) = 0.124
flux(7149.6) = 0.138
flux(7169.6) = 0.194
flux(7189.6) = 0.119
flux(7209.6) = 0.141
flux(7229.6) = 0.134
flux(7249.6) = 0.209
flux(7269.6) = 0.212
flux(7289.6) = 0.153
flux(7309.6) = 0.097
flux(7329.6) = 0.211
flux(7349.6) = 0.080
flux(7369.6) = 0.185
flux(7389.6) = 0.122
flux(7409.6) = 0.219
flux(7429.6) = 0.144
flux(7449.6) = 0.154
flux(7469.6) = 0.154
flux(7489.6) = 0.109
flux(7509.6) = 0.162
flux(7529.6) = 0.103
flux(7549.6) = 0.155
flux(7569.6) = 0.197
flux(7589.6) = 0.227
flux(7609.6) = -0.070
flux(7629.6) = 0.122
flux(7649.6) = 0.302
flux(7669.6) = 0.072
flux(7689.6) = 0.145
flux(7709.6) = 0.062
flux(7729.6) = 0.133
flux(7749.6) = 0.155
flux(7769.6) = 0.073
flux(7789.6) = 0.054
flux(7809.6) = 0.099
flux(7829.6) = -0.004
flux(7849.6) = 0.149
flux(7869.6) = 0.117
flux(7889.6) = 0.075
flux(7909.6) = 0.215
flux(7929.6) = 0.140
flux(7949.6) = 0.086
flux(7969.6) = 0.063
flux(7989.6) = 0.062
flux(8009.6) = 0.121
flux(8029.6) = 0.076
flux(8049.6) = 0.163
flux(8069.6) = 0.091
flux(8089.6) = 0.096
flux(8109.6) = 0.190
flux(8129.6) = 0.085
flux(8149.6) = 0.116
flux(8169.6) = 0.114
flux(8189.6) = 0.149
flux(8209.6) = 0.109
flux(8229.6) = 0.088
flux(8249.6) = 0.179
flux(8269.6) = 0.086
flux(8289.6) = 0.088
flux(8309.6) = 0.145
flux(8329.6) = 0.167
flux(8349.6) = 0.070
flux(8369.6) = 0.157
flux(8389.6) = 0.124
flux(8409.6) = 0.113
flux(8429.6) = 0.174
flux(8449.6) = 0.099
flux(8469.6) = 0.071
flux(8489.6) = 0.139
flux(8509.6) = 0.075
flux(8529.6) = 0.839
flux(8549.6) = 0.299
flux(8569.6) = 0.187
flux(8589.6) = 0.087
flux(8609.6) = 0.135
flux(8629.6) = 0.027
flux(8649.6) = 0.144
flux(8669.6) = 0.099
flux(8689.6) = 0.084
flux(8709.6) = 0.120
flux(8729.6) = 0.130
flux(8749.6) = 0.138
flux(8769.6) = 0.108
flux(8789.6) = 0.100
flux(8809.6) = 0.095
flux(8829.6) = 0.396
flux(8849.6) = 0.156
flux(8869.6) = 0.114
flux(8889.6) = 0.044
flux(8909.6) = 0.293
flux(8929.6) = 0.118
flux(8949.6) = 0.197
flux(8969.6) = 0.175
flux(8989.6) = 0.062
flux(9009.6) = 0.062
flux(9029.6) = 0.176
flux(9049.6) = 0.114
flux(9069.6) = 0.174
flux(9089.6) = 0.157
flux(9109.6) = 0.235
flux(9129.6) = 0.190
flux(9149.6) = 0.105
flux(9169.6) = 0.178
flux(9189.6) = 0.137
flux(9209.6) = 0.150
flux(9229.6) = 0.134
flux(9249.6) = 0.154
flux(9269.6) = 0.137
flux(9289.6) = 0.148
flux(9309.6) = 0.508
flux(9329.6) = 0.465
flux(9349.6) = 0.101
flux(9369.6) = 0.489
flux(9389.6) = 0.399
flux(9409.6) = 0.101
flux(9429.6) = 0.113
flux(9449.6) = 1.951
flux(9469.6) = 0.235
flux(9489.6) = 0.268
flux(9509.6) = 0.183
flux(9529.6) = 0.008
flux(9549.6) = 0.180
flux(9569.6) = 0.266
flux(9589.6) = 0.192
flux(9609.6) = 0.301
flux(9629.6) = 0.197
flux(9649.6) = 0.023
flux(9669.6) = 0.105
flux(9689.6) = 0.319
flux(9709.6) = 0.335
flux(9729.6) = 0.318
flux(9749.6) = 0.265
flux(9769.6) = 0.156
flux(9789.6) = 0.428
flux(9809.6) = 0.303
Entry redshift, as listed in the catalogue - 1.289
